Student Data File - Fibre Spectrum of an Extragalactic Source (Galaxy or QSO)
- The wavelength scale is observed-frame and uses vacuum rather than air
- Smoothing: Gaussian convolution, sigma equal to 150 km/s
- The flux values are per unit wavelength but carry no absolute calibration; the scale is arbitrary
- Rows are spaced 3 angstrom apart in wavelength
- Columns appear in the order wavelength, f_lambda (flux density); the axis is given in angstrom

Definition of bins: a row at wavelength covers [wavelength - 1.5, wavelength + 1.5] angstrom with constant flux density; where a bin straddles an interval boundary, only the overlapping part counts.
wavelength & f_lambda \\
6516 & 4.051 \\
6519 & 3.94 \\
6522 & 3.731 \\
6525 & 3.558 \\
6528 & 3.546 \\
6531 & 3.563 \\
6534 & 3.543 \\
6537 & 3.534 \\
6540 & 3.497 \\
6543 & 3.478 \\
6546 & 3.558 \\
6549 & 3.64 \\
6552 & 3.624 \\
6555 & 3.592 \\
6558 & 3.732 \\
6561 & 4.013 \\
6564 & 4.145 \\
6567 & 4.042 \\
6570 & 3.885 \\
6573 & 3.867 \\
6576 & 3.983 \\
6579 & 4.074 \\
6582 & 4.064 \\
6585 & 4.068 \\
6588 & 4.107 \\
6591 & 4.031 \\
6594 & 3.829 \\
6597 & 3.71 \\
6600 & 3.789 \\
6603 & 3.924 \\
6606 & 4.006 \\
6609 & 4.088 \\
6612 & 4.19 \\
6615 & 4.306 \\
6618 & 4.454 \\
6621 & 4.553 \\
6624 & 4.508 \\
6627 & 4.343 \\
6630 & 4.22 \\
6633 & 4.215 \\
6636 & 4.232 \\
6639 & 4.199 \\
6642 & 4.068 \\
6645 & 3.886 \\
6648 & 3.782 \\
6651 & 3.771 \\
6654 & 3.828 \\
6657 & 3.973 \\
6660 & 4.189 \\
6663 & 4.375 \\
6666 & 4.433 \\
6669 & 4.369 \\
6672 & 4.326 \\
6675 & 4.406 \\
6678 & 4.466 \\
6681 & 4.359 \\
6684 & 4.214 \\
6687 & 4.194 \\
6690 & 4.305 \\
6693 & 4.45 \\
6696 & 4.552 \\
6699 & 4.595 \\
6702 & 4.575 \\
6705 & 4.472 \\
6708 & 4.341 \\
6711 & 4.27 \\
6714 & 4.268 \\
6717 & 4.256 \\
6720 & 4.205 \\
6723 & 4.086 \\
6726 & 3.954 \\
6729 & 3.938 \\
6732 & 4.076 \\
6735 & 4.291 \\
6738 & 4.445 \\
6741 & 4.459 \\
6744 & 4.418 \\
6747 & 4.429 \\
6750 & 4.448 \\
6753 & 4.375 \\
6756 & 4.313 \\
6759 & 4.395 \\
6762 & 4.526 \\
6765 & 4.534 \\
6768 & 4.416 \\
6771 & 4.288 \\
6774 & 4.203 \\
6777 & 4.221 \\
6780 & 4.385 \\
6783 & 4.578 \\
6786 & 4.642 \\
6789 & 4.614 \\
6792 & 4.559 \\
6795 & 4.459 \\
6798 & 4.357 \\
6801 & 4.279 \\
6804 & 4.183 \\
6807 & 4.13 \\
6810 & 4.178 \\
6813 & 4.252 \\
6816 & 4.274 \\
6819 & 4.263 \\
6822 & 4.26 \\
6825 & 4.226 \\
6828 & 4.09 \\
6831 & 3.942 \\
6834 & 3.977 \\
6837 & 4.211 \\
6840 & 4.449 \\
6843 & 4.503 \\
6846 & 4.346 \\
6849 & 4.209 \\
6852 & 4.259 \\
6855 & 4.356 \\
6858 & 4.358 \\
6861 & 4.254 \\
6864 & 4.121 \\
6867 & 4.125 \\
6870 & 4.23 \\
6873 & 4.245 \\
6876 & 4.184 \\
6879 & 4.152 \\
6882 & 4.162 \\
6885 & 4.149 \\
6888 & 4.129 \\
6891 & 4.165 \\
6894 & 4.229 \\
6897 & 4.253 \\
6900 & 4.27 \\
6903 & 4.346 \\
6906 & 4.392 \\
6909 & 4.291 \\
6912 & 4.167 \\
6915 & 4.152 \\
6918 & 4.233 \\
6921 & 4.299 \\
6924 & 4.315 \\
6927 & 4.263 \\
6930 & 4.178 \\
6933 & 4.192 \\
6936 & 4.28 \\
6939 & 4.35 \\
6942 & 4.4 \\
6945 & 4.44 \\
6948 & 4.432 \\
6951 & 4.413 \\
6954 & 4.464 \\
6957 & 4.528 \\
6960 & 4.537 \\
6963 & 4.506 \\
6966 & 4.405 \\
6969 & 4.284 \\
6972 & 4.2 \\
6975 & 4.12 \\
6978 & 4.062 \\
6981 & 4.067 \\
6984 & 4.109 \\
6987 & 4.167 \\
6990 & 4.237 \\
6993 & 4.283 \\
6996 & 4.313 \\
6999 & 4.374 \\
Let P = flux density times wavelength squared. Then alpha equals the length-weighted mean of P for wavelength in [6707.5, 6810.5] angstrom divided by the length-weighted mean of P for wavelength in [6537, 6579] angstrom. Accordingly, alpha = 1.22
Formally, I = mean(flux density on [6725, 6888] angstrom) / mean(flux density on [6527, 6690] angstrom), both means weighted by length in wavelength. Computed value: 1.07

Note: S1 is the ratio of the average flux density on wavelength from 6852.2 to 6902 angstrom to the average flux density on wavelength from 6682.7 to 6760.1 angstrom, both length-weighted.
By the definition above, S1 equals 0.98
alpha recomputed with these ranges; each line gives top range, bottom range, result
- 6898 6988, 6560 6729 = 1.12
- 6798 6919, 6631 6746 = 1.05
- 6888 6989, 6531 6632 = 1.21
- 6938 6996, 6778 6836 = 1.05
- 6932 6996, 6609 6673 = 1.13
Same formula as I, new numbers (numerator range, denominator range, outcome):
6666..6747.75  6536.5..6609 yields 1.12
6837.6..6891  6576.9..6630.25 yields 1.03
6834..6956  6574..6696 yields 1.03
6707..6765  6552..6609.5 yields 1.09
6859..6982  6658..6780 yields 0.98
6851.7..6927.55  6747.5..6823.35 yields 0.97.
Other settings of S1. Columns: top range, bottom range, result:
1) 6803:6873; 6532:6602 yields 1.11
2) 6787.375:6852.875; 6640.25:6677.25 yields 1.04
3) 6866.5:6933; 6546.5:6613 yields 1.08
